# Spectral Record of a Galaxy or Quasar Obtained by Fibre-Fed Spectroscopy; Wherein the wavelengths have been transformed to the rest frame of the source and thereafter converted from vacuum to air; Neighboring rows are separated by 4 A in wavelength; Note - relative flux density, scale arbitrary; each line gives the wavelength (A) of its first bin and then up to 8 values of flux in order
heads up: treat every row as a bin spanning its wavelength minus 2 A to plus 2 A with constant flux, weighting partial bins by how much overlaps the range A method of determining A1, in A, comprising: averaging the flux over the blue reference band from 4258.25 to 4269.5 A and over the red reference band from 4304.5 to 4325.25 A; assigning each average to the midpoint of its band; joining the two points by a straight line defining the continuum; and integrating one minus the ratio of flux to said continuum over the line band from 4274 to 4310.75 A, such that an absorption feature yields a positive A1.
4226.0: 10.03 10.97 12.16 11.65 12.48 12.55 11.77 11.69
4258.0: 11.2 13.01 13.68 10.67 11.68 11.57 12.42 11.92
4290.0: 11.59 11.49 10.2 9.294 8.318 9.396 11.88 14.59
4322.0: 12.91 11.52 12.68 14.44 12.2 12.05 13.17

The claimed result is 3.8 A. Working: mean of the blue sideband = 12.7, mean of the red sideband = 11.5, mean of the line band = 10.8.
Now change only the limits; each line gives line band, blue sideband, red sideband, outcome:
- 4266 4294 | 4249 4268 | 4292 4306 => -1.75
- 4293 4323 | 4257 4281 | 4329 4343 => 3.87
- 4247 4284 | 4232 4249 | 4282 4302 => -0.86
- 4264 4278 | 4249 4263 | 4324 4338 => 0.10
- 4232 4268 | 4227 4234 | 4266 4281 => -2.62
